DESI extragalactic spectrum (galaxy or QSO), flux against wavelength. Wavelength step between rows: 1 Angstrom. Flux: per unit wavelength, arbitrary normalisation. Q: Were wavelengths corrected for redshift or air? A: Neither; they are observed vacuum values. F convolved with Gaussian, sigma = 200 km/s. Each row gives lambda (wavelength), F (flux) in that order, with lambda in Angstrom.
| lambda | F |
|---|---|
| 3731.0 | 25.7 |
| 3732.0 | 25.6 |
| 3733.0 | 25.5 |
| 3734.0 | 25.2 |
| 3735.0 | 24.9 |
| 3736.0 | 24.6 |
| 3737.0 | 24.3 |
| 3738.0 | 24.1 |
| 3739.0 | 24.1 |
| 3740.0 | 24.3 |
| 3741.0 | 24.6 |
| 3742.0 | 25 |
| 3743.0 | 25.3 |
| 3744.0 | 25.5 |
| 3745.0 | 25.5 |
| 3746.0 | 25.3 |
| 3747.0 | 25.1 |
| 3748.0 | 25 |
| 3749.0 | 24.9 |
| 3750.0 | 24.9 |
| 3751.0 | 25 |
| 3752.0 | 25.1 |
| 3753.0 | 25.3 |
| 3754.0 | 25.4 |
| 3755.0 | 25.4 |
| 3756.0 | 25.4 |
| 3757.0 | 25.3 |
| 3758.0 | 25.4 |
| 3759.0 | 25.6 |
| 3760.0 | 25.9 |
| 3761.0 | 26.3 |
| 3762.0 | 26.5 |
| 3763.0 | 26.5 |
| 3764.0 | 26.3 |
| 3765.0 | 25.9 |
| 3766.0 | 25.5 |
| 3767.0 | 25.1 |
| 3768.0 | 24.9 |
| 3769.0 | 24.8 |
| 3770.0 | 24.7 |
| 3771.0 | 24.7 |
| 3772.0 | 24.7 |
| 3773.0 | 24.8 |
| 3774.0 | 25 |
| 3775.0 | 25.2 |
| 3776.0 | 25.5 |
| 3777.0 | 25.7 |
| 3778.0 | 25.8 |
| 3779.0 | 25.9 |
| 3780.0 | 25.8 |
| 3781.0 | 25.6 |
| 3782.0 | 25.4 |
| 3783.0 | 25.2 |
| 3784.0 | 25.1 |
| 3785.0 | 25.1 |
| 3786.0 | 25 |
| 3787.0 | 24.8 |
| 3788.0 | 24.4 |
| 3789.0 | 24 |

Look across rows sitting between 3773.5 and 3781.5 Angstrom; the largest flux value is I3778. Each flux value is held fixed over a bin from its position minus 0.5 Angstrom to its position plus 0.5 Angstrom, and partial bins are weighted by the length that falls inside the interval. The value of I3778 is 25.9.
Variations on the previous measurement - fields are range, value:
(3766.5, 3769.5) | 25.1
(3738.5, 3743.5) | 25.3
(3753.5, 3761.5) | 26.3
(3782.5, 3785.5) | 25.2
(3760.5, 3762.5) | 26.5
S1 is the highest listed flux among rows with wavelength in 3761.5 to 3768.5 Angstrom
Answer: 26.5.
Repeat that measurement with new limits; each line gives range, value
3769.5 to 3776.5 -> 25.5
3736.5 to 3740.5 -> 24.3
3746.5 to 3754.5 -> 25.4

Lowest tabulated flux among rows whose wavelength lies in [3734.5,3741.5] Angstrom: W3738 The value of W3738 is 24.1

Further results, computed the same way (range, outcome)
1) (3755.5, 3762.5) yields 25.3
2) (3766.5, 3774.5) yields 24.7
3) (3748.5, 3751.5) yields 24.9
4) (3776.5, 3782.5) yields 25.4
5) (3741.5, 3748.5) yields 25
